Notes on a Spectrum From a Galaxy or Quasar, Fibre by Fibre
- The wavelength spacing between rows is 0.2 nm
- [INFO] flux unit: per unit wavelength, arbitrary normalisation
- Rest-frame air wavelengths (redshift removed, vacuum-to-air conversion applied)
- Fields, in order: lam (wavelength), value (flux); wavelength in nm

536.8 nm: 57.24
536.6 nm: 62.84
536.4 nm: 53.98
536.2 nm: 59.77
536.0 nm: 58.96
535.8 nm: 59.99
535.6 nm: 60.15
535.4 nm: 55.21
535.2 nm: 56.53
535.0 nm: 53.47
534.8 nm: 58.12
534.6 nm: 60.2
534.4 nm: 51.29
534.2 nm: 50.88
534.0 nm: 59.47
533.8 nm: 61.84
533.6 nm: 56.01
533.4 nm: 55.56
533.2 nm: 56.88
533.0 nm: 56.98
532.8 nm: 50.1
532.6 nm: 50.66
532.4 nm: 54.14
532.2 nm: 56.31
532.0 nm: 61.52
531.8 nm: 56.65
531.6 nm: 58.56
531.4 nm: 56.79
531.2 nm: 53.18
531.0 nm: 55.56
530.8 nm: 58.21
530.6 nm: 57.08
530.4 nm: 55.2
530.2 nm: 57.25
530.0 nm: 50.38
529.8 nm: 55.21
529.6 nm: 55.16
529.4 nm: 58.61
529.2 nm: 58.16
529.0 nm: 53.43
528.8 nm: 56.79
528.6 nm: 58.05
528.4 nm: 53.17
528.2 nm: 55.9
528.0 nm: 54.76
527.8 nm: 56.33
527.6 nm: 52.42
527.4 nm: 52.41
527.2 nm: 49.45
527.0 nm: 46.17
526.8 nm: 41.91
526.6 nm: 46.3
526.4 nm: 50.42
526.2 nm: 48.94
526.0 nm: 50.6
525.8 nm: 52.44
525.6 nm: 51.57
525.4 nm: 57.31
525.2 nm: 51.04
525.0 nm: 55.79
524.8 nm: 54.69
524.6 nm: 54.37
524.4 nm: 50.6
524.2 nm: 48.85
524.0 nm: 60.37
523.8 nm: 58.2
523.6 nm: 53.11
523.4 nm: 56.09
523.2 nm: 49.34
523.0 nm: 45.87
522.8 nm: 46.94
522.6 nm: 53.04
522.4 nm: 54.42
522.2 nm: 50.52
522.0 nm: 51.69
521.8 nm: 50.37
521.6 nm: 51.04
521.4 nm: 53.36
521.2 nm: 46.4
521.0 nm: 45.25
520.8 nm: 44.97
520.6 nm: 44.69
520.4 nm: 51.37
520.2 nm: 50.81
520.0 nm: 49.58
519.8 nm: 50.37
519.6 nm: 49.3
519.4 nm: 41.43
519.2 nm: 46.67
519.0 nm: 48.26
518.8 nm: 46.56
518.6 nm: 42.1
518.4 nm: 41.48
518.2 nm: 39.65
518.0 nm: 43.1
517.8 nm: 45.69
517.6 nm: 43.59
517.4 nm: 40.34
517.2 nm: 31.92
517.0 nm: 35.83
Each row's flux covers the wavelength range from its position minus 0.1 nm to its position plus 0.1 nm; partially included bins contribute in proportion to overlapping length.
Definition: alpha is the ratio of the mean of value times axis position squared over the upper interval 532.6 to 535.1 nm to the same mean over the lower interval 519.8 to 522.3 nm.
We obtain 1.19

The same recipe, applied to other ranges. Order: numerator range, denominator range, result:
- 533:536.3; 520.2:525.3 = 1.17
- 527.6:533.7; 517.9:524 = 1.19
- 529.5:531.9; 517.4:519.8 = 1.31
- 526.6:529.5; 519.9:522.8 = 1.10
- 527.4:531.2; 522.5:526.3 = 1.08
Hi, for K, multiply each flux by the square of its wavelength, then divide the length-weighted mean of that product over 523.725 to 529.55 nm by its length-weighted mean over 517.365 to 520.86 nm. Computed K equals 1.2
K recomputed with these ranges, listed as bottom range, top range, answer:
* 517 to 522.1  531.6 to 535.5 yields 1.29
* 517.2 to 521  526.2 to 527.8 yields 1.12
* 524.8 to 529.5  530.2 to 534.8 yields 1.09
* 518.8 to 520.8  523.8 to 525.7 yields 1.15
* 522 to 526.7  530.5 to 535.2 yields 1.11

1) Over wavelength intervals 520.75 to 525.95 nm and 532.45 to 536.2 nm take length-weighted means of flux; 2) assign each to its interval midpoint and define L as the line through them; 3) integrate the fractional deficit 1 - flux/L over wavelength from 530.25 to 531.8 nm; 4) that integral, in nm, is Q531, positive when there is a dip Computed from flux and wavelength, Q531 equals -0.04 nm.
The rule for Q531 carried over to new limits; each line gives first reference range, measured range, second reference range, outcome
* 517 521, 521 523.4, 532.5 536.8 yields -0.165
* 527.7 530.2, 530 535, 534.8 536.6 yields 0.055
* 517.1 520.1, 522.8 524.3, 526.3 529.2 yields -0.132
